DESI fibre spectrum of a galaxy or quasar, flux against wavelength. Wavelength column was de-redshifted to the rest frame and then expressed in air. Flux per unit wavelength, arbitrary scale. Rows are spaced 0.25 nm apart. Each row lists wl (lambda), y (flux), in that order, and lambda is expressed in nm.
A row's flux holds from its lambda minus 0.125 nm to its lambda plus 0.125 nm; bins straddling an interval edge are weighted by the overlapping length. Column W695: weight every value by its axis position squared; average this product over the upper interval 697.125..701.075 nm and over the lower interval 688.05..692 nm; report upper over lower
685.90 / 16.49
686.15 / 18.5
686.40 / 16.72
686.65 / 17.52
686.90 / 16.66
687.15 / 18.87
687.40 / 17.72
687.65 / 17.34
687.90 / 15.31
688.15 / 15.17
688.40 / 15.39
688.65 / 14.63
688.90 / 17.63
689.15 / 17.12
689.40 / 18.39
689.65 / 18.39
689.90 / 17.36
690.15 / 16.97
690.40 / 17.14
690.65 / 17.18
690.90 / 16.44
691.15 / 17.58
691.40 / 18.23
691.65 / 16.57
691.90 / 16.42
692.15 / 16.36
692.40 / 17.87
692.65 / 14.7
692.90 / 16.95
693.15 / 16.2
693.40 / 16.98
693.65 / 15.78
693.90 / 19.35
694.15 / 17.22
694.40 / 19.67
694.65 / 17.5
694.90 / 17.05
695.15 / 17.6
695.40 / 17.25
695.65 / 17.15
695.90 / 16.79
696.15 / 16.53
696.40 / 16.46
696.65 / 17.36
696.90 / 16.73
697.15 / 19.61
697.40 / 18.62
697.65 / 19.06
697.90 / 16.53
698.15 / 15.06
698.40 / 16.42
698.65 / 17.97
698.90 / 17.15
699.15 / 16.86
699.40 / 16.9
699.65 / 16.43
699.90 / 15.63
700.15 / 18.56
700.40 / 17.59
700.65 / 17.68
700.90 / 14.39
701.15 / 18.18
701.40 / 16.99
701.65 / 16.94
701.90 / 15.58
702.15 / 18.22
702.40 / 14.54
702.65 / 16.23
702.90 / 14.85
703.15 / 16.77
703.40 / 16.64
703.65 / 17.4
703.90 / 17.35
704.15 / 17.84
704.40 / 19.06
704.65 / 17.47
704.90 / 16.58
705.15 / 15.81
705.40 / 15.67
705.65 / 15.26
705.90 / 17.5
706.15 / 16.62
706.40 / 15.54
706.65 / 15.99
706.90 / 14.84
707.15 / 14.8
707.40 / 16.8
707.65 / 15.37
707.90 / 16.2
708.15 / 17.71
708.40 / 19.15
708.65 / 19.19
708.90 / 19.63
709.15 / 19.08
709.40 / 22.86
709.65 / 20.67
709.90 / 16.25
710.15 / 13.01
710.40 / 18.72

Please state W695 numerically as 1.04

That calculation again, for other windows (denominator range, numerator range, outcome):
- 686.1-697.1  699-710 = 1.04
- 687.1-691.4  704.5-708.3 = 1.00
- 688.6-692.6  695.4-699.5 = 1.02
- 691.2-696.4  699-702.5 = 1.00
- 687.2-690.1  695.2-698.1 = 1.06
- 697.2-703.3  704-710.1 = 1.05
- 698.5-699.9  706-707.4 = 0.95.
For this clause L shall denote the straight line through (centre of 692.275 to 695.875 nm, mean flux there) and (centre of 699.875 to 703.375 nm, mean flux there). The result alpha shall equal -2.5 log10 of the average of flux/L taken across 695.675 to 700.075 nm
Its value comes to -0.01 mag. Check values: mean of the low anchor 17.2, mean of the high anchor 16.6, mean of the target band 17.1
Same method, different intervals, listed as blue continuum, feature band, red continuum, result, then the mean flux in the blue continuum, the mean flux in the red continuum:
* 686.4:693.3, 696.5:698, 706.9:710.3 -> -0.05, 16.9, 17.6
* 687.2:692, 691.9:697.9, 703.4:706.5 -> -0.03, 16.9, 16.8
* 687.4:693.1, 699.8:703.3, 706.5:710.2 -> 0.04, 16.8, 17.5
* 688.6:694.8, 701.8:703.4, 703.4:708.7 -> 0.05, 17.2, 16.7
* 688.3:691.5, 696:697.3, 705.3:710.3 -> -0.01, 17.1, 17.1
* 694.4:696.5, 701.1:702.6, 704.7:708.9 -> 0.01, 17.2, 16.6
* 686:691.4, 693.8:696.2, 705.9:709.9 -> -0.02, 17.1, 17.6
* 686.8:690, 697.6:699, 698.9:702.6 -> -0.01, 16.9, 16.8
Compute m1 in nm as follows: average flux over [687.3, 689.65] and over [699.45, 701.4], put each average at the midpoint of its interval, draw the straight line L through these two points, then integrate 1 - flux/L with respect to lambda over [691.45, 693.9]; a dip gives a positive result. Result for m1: 0.013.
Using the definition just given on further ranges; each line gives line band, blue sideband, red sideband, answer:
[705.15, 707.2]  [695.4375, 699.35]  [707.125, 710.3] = 0.219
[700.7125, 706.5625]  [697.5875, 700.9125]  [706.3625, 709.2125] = 0.131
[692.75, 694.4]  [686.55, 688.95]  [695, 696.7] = -0.034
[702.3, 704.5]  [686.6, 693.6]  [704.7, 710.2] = 0.038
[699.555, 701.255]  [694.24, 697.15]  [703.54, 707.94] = 0.003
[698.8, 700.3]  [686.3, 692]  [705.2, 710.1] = 0.017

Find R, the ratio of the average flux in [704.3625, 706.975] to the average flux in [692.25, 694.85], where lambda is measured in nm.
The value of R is 0.95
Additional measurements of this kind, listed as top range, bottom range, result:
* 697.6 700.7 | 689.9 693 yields 1.01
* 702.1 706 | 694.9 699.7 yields 0.97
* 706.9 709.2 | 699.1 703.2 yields 1.05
